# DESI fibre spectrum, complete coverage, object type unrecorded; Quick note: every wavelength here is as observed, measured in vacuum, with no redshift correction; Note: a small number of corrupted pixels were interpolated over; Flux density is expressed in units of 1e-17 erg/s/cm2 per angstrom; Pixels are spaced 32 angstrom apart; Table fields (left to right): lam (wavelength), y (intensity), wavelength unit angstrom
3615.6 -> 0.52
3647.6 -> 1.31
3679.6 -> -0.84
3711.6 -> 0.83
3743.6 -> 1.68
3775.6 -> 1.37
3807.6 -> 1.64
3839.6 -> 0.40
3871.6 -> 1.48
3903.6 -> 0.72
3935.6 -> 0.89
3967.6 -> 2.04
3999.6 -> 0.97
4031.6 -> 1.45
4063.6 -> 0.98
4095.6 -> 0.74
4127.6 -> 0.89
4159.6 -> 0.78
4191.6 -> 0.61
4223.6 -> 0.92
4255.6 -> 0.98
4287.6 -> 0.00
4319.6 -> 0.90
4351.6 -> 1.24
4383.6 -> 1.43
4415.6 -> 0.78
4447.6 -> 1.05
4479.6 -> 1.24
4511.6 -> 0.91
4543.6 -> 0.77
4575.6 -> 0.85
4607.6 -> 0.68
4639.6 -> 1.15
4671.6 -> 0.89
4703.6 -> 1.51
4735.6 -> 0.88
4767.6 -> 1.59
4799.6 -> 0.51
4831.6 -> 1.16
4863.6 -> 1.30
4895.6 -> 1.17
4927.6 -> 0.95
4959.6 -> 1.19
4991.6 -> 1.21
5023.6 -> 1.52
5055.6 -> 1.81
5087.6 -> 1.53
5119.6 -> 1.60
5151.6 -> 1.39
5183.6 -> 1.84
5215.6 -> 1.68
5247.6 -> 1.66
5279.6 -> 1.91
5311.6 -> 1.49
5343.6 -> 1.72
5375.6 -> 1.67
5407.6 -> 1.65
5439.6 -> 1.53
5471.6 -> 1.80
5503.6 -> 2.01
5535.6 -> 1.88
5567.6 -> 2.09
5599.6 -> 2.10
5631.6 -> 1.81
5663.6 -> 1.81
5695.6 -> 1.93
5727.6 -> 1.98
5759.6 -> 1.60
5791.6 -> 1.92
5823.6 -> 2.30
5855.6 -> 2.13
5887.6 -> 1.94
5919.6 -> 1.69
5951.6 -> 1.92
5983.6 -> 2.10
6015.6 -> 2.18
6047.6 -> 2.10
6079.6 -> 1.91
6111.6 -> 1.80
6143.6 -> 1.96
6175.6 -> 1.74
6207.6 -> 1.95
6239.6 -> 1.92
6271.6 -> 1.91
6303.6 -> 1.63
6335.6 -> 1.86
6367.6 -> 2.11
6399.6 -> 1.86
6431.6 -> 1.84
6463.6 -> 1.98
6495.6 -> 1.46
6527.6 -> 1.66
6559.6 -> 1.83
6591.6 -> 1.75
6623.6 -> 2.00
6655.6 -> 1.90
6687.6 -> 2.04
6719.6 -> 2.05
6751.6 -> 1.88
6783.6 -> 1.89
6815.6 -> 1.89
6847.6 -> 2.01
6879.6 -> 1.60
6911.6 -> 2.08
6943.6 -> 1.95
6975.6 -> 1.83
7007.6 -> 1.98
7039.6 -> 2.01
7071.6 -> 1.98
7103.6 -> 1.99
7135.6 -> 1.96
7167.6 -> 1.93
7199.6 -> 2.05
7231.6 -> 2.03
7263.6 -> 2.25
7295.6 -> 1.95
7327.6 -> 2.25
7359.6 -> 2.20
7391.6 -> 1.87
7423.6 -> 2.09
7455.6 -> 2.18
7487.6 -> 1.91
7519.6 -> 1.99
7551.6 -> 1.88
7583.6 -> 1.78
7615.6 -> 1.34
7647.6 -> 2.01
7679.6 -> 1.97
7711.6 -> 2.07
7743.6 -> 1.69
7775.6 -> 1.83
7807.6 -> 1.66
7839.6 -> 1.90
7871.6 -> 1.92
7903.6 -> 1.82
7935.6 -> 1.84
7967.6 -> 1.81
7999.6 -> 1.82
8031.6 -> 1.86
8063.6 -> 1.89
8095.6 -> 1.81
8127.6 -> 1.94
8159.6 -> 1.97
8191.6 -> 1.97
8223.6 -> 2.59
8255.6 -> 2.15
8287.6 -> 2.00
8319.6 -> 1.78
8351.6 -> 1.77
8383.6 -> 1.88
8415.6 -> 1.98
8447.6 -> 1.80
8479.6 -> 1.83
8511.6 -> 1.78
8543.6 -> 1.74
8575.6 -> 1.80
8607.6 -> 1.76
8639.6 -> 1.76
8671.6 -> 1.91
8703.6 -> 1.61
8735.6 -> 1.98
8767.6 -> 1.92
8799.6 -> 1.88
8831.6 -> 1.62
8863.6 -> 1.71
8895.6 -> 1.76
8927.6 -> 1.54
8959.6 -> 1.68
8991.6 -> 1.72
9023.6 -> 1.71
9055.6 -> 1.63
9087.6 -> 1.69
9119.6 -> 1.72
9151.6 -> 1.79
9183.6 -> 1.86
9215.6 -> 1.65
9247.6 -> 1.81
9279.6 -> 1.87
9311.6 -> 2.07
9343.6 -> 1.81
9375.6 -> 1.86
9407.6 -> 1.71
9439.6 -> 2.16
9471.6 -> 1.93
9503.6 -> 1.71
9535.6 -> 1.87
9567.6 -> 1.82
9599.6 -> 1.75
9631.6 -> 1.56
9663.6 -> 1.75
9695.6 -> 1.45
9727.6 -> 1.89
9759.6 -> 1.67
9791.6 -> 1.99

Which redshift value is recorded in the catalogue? 0.25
